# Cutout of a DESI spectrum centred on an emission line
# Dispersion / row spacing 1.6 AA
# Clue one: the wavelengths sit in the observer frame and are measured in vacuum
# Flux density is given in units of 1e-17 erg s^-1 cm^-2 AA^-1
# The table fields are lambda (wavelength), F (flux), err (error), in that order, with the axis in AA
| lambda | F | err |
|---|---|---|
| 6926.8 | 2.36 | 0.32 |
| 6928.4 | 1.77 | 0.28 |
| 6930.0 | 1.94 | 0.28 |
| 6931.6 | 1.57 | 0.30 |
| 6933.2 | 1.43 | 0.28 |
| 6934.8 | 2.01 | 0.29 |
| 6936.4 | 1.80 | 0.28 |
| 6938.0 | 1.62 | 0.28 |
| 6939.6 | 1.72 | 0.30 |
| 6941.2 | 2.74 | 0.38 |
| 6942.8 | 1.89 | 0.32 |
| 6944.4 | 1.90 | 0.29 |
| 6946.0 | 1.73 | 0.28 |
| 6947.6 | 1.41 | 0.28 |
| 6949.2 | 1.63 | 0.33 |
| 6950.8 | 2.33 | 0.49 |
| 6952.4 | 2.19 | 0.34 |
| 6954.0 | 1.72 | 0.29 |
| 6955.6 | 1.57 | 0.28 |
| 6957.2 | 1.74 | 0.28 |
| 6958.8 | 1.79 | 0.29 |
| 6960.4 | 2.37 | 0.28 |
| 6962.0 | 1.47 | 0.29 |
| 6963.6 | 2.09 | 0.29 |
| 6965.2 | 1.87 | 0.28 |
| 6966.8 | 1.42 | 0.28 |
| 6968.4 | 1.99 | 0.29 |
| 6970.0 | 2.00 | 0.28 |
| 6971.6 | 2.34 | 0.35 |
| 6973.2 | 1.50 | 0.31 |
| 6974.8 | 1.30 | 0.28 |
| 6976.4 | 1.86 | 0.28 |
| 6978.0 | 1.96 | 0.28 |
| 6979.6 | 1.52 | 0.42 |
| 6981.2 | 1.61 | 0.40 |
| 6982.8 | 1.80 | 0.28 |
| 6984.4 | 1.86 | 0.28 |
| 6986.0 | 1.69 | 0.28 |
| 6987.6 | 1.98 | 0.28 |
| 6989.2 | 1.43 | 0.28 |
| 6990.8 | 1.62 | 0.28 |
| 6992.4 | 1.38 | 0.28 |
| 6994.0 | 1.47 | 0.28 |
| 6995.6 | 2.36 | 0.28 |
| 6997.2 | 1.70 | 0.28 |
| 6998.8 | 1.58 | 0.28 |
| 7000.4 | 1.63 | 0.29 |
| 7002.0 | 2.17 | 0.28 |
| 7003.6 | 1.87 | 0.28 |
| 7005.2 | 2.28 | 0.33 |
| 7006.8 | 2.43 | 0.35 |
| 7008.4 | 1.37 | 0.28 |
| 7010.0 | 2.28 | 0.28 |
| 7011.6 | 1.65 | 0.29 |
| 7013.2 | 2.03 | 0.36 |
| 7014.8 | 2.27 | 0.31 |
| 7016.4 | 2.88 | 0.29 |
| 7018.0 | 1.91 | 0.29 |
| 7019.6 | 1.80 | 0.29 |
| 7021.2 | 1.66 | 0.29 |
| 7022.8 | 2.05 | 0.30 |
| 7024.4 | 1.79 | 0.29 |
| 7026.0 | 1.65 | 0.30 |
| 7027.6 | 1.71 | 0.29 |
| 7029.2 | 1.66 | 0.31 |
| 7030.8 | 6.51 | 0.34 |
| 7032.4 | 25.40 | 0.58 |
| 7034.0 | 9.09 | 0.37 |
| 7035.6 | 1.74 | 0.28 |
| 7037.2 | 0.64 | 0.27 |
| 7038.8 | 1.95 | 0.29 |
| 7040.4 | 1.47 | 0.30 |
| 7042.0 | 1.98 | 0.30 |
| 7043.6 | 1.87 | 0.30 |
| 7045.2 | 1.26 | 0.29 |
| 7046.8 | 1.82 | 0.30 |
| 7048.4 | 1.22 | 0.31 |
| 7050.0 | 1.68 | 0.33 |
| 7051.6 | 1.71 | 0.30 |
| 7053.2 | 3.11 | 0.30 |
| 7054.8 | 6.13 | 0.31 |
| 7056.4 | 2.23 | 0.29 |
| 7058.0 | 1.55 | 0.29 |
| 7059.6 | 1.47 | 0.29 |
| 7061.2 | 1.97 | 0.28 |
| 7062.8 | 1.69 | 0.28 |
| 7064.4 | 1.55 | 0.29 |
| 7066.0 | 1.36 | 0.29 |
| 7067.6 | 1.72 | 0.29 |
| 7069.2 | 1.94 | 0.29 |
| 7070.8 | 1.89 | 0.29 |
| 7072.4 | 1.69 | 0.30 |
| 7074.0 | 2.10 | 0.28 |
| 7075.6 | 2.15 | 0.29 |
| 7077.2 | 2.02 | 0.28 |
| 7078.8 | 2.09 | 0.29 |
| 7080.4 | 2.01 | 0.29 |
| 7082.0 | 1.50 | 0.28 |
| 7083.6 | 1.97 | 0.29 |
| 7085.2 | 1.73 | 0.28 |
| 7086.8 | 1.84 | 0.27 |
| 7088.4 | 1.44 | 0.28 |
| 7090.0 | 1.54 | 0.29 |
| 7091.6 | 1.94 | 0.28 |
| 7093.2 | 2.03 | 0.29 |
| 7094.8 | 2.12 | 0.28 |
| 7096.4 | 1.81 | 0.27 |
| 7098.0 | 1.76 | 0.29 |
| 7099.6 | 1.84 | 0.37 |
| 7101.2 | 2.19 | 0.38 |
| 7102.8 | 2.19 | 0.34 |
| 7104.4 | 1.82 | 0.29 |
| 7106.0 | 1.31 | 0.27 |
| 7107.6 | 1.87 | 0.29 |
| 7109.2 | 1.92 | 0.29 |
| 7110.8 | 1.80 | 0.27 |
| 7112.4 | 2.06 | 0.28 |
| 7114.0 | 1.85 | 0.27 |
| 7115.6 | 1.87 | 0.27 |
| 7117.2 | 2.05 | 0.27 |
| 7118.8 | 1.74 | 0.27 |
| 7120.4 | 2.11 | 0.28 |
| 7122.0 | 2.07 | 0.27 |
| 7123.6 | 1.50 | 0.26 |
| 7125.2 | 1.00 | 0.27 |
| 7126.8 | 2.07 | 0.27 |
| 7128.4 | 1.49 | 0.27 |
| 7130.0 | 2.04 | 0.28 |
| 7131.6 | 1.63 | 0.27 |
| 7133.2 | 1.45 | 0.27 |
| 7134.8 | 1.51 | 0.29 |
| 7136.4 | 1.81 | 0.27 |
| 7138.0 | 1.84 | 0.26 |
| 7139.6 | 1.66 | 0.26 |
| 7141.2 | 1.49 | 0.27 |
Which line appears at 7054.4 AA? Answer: [N II]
